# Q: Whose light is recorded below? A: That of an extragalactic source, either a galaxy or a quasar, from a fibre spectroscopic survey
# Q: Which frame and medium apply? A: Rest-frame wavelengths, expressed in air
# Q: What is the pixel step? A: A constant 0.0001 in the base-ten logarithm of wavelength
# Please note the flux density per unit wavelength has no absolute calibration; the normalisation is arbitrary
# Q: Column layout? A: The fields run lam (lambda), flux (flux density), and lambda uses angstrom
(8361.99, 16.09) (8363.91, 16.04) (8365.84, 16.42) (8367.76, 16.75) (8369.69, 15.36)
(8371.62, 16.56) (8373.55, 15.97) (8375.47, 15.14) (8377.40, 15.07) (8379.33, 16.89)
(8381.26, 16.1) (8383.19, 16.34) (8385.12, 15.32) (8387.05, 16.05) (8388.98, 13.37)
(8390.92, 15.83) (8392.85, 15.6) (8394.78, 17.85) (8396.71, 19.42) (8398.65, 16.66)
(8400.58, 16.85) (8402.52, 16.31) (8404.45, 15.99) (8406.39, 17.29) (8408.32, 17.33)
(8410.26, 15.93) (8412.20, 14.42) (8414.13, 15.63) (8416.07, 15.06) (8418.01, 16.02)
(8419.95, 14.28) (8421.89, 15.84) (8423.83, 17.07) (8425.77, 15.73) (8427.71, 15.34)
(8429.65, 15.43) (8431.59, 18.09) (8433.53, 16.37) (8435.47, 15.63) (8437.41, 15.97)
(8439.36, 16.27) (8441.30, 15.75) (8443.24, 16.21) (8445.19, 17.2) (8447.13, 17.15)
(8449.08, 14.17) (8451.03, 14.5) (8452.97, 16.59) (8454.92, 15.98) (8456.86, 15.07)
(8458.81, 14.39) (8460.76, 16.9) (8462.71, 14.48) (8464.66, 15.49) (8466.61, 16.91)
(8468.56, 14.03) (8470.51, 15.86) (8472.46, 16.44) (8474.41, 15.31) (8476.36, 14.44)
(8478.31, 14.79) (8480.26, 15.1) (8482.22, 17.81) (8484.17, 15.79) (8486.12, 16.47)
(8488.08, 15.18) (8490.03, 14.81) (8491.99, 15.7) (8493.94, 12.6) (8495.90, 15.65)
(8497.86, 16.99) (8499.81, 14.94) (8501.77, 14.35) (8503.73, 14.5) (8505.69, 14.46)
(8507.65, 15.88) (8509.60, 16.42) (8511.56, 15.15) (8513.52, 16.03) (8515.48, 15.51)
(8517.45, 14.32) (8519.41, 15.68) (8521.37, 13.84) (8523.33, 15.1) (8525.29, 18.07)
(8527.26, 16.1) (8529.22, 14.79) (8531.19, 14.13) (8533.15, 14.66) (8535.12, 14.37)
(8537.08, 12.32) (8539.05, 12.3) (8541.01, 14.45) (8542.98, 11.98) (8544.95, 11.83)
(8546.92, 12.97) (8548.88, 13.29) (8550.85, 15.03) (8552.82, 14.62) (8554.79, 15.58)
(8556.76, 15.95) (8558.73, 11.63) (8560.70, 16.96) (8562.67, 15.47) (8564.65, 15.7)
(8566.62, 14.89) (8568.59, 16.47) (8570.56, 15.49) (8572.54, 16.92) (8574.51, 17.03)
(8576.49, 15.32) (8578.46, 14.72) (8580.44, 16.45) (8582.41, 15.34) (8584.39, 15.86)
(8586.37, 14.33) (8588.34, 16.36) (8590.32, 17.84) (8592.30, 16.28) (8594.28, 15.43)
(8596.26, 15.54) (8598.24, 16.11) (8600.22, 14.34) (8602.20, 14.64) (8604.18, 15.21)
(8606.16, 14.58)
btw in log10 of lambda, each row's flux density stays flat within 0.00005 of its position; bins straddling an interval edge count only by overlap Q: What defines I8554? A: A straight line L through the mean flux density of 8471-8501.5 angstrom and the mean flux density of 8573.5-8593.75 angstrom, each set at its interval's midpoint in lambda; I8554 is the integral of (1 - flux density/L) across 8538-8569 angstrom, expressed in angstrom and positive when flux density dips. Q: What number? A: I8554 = 3.0 angstrom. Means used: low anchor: 15.5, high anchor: 15.9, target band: 14.3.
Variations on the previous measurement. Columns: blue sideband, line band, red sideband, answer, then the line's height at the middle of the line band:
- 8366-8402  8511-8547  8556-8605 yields 3.1 angstrom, 15.8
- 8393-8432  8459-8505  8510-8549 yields -0.7 angstrom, 15.2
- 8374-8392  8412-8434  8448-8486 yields -0.4 angstrom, 15.5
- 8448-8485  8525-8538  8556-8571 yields 0.5 angstrom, 15.4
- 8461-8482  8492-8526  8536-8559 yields -1.8 angstrom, 14.5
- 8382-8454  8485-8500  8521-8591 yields 0.1 angstrom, 15.5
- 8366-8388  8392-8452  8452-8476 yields -1.5 angstrom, 15.8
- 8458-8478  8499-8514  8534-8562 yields -0.6 angstrom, 14.7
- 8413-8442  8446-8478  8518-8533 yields 0.4 angstrom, 15.7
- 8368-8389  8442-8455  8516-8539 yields -0.6 angstrom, 15.3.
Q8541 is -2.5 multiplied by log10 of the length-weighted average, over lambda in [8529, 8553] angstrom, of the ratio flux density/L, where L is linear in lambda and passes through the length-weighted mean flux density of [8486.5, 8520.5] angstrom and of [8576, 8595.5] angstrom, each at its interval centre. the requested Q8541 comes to 0.15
